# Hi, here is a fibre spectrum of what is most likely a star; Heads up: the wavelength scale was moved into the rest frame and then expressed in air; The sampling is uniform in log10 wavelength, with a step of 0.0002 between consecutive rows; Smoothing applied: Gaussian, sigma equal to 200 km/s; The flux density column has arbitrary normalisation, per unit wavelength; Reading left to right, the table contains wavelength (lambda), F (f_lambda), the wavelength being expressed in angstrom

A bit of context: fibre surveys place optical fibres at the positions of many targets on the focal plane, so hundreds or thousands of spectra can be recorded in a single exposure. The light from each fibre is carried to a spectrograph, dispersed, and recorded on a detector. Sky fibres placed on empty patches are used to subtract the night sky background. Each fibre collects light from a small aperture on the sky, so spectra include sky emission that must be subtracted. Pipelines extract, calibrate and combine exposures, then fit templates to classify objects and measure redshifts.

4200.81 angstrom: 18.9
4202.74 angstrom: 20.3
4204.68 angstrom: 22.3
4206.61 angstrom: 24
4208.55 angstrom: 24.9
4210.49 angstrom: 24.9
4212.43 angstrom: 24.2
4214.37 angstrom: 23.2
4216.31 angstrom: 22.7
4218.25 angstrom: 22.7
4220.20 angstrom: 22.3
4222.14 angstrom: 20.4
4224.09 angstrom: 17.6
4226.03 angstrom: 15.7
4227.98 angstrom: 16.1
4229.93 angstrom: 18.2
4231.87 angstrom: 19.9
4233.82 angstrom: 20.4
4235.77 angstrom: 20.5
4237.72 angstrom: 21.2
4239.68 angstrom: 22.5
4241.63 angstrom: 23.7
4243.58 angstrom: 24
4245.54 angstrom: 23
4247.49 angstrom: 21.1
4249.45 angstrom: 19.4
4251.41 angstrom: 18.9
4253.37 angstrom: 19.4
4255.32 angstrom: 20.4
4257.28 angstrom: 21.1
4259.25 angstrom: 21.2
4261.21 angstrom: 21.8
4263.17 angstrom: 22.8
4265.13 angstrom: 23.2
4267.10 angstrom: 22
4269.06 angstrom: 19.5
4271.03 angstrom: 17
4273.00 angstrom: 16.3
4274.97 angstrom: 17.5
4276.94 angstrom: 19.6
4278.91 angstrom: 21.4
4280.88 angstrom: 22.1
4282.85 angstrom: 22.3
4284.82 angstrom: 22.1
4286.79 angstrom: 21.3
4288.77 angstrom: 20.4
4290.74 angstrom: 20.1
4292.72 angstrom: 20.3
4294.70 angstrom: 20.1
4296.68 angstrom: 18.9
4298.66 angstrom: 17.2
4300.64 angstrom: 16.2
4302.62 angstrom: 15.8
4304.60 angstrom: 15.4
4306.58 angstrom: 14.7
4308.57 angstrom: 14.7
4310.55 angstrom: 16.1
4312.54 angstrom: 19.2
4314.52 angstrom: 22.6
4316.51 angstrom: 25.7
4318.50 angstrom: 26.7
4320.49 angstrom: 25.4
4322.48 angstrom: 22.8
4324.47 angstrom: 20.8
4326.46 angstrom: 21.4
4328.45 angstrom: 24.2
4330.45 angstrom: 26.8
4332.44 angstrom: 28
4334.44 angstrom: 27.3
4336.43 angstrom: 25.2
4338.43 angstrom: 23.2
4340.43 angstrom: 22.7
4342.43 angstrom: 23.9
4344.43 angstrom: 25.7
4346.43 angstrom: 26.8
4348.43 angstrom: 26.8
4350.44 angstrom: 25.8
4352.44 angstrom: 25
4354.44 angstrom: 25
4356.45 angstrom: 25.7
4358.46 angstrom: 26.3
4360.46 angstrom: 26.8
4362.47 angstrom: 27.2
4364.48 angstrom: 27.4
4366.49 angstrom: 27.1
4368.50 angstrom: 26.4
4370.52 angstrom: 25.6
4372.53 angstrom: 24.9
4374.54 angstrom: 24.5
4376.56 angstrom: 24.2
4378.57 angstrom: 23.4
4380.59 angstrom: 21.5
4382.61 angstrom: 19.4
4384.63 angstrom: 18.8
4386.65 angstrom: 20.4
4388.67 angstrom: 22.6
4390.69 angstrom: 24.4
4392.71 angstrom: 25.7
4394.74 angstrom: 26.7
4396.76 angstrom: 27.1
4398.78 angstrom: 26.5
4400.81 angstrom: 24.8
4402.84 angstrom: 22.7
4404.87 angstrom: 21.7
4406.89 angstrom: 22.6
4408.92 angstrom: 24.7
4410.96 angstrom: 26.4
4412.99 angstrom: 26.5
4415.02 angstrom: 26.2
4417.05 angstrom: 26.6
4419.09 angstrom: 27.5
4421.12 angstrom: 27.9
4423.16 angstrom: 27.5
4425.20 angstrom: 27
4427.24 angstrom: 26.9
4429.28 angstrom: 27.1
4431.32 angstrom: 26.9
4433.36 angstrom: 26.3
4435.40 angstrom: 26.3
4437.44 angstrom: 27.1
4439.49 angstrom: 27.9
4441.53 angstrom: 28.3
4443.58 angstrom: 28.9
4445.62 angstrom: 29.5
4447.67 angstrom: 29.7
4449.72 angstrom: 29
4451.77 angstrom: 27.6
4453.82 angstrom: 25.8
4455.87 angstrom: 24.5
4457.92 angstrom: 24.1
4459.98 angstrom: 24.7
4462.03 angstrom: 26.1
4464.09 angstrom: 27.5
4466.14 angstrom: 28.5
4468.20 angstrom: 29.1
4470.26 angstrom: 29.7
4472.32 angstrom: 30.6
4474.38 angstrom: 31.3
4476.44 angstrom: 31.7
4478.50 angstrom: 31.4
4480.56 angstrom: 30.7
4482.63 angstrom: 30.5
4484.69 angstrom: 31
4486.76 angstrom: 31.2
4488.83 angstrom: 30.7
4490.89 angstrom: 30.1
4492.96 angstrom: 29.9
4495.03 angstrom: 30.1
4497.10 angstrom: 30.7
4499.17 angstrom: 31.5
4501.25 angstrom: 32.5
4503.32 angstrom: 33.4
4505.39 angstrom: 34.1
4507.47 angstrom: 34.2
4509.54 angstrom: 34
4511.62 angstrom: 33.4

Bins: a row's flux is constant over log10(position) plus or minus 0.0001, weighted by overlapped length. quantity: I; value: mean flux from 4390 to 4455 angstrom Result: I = 26.6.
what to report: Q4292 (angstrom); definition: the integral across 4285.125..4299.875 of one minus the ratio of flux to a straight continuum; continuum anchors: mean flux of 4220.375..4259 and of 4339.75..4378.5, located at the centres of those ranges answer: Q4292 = 1.8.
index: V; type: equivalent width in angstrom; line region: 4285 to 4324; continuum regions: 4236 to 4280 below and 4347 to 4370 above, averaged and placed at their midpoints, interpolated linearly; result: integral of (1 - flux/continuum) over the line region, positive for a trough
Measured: 6.04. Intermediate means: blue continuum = 20.8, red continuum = 26.3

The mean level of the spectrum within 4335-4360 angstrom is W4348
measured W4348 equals 25.3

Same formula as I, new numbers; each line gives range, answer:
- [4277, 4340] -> 21.2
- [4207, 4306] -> 20.4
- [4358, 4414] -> 24.5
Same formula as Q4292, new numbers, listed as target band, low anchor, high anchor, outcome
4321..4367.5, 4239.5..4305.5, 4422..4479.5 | -3.97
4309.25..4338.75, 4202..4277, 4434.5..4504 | 0.45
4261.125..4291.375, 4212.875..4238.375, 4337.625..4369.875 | 2.43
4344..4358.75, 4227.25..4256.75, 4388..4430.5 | -1.19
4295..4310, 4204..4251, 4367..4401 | 4.19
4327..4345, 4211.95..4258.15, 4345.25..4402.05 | -1.03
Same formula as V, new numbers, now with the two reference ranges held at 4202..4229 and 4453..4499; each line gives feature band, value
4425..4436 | 0.42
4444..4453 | -0.17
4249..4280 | 3.83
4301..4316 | 4.38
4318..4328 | 0.55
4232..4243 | 0.28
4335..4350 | 0.14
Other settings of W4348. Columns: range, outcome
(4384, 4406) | 23.9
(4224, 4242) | 19.5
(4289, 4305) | 18.2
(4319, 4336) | 24.7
